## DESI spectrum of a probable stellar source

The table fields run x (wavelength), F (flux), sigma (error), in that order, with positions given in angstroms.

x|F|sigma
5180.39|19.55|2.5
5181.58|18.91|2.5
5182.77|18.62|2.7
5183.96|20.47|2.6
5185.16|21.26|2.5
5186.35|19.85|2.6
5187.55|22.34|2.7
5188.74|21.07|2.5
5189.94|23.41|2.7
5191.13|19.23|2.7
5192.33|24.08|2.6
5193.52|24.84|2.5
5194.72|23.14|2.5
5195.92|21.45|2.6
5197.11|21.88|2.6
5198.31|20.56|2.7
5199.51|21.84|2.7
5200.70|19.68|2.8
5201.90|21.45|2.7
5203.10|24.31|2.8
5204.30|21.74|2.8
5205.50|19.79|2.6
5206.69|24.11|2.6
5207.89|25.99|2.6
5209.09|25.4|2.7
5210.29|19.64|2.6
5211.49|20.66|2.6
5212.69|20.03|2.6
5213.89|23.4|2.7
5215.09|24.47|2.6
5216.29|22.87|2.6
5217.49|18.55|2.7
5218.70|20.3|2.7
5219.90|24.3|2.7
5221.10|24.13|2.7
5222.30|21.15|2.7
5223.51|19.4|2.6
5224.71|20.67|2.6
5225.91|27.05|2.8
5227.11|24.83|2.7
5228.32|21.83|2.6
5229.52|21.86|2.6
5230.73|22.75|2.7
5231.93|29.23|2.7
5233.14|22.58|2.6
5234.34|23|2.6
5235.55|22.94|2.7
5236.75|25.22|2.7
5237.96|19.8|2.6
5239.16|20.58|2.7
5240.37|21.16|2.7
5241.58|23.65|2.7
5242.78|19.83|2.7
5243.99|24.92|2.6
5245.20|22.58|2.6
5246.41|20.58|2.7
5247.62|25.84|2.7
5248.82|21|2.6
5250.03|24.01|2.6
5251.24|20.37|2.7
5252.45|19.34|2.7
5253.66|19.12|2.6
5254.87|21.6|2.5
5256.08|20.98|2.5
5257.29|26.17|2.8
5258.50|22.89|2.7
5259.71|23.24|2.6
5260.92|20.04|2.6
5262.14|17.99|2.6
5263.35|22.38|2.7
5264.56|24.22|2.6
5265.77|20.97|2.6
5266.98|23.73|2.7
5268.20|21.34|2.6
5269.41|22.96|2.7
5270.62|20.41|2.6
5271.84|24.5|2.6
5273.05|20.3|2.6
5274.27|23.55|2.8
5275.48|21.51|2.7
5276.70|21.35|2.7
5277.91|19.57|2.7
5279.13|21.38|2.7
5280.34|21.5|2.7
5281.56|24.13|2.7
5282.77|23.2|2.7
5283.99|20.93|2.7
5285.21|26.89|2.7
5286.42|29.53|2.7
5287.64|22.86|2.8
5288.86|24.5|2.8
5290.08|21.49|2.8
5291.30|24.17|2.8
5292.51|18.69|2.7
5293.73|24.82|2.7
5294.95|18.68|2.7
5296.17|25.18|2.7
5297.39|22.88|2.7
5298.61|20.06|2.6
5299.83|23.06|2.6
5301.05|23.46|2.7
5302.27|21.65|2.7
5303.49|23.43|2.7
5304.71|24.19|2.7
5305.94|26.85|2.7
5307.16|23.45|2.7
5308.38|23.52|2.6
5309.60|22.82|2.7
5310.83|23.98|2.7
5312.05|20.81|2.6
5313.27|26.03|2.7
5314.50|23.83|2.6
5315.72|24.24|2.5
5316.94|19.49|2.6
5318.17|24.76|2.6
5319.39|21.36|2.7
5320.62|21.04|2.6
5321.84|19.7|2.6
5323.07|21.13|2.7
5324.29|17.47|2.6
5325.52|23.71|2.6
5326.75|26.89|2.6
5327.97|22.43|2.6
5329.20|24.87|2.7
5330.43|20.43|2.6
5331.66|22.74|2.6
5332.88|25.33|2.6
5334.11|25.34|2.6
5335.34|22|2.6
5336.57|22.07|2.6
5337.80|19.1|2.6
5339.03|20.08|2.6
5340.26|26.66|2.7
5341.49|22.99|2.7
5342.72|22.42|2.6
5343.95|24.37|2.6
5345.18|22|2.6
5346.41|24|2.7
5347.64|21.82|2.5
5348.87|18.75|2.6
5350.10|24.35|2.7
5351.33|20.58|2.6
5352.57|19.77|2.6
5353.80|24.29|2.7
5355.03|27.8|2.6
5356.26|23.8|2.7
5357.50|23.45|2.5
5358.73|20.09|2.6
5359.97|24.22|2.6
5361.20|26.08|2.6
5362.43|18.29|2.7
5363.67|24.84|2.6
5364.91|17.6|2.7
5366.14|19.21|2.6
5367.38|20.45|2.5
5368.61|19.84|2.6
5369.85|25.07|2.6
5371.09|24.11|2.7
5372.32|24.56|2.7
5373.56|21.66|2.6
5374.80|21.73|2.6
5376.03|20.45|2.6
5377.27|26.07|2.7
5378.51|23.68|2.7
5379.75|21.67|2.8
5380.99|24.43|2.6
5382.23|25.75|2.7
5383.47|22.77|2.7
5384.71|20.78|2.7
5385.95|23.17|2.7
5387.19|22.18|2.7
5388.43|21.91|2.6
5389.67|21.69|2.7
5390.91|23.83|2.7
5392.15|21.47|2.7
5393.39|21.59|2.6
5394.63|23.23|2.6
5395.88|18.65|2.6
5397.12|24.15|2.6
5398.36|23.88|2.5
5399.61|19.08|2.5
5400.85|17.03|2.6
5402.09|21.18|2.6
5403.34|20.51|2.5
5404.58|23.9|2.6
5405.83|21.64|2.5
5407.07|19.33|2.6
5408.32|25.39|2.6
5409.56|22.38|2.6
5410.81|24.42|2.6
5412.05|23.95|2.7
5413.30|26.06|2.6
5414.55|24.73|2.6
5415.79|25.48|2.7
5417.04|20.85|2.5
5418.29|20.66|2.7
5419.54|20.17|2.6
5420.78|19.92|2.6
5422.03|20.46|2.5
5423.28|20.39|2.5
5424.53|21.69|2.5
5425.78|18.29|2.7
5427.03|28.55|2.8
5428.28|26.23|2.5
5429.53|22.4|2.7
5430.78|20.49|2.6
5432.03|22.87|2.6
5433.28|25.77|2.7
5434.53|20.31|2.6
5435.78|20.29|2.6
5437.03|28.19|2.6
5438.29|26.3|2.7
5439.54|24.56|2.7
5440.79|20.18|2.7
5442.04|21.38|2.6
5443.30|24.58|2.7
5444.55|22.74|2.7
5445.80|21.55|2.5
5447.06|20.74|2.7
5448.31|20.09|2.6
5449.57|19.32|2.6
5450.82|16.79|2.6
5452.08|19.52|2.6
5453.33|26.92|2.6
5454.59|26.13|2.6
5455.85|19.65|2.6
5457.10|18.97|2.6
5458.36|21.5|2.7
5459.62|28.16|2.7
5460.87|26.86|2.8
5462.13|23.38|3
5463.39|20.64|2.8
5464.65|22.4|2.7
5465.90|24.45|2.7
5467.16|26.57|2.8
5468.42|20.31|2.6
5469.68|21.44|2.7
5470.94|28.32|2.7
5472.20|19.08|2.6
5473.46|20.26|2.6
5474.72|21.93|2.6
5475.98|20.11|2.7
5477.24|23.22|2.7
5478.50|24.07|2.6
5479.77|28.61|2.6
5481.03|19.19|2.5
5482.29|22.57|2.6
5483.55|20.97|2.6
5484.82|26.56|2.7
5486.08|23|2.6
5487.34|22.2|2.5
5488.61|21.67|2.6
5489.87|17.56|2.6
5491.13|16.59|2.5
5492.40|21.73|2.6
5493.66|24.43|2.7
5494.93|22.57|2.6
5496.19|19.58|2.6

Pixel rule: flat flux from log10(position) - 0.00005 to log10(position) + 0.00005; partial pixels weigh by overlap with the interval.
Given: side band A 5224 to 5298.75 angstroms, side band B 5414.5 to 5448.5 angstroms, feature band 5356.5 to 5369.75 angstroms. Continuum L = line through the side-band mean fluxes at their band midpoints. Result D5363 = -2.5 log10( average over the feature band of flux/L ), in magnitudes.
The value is 0.04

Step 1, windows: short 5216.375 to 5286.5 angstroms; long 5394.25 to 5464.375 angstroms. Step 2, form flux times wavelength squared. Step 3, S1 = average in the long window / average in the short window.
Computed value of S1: 1.07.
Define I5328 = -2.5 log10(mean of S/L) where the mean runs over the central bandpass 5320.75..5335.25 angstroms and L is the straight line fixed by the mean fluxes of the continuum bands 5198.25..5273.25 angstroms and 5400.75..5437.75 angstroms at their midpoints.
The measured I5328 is -0.01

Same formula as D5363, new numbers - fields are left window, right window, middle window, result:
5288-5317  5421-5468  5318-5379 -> 0.020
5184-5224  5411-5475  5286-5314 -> -0.049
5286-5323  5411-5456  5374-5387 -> -0.015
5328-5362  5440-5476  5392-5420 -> 0.018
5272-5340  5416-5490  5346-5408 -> 0.019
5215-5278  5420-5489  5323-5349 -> -0.013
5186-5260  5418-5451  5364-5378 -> 0.011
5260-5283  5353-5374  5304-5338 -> -0.029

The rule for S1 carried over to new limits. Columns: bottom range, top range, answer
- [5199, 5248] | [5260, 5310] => 1.03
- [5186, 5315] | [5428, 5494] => 1.08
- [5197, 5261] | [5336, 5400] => 1.06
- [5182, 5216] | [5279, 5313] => 1.10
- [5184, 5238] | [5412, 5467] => 1.10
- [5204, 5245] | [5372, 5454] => 1.06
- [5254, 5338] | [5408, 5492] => 1.05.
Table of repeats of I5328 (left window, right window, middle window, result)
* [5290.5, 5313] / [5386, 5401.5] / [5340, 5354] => -0.01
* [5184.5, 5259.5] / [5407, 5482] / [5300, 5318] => -0.05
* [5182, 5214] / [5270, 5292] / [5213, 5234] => -0.03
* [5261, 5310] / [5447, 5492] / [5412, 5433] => -0.01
